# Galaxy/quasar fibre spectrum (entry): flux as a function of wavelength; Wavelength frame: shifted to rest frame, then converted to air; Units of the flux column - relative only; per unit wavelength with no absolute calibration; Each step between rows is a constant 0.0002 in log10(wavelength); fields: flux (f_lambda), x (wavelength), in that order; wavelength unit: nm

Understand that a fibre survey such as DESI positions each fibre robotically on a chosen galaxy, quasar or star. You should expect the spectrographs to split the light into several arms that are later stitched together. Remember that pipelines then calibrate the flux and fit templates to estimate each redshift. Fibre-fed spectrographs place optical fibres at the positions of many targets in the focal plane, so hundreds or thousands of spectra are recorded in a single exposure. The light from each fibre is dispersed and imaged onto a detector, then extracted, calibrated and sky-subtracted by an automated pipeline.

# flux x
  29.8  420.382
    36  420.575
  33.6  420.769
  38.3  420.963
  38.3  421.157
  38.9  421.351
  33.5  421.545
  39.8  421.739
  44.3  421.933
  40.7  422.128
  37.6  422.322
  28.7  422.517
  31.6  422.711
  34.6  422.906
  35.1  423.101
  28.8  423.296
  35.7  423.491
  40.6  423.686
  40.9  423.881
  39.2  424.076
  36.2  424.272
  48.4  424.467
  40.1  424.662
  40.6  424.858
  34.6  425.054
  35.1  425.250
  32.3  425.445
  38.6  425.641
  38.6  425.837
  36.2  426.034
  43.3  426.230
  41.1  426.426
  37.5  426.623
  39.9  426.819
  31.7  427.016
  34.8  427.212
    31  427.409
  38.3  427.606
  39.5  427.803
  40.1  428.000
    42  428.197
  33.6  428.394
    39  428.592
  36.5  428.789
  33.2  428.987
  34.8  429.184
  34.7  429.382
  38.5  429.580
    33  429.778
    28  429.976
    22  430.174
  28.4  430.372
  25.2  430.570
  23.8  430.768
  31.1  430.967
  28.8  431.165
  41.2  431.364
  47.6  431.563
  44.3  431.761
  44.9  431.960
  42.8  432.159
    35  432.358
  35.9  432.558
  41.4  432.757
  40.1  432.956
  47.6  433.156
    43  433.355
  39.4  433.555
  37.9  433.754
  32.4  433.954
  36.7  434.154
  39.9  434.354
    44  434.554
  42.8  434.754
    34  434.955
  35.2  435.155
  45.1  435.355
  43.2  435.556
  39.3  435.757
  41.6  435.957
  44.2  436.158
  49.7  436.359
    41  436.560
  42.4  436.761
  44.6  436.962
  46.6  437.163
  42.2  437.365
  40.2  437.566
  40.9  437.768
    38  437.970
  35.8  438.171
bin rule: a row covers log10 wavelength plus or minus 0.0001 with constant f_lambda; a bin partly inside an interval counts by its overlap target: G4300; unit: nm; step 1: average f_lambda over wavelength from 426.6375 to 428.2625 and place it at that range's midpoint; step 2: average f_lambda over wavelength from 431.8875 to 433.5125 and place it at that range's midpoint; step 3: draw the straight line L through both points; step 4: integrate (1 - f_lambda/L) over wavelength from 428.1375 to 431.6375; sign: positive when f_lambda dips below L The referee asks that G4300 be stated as 0.516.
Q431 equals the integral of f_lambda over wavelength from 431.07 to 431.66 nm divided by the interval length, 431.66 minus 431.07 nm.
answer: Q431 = 39.2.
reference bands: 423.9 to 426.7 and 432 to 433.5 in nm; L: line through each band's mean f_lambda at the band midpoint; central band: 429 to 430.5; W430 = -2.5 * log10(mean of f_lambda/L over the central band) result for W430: 0.27 mag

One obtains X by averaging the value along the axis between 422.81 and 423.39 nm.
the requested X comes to 32.8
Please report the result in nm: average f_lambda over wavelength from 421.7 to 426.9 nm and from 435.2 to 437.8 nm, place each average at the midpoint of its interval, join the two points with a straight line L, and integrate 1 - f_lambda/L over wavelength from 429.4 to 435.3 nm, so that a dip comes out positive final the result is 0.65 nm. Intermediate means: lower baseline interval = 37.8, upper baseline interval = 43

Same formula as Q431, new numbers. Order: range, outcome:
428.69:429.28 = 34.9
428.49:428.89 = 37.6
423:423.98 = 36.2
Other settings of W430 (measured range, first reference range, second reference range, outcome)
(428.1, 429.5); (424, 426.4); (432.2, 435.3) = 0.076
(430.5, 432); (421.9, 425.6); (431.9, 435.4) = 0.098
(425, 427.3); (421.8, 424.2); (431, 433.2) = 0.024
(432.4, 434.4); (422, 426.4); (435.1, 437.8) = 0.057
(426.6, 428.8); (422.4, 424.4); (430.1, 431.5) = -0.165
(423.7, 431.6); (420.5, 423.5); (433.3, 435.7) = 0.045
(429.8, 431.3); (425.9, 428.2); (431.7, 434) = 0.394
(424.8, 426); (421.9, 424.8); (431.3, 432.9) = 0.056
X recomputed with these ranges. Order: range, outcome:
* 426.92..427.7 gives 33.9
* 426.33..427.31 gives 37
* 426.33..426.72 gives 39.2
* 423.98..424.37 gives 37.7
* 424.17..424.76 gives 41.6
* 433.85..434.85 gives 39.1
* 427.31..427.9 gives 36.2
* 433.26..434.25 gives 37.9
